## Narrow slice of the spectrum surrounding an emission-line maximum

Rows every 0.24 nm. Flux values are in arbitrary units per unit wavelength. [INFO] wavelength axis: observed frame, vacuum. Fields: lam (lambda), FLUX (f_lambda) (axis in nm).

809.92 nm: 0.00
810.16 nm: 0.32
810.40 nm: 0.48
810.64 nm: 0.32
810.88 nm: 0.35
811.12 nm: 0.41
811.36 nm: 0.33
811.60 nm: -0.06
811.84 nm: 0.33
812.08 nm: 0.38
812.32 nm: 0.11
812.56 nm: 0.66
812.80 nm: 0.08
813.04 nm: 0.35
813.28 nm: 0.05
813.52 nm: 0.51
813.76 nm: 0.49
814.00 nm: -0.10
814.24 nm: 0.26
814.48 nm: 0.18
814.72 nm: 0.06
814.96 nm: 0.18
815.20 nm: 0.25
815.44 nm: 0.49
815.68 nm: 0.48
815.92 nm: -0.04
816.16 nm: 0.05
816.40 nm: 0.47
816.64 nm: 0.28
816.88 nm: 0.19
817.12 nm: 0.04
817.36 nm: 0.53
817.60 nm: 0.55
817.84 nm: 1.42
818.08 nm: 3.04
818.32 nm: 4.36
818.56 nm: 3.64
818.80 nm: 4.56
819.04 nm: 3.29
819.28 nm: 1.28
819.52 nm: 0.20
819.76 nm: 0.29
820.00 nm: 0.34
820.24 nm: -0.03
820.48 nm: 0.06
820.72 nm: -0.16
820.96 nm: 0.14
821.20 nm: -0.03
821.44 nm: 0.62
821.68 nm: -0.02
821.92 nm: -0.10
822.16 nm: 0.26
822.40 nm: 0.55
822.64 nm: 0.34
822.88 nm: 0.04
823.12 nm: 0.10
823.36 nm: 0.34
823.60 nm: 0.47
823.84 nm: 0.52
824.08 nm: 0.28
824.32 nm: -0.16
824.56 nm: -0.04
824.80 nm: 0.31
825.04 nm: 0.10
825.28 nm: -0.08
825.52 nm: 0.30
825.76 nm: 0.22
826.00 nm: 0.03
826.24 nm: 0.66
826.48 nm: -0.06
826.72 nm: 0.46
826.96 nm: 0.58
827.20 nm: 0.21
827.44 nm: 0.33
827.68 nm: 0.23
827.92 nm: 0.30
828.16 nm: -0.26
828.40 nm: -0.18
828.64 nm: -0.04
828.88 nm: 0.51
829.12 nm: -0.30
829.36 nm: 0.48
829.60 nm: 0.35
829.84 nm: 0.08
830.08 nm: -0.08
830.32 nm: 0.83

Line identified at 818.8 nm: [O II] 3727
